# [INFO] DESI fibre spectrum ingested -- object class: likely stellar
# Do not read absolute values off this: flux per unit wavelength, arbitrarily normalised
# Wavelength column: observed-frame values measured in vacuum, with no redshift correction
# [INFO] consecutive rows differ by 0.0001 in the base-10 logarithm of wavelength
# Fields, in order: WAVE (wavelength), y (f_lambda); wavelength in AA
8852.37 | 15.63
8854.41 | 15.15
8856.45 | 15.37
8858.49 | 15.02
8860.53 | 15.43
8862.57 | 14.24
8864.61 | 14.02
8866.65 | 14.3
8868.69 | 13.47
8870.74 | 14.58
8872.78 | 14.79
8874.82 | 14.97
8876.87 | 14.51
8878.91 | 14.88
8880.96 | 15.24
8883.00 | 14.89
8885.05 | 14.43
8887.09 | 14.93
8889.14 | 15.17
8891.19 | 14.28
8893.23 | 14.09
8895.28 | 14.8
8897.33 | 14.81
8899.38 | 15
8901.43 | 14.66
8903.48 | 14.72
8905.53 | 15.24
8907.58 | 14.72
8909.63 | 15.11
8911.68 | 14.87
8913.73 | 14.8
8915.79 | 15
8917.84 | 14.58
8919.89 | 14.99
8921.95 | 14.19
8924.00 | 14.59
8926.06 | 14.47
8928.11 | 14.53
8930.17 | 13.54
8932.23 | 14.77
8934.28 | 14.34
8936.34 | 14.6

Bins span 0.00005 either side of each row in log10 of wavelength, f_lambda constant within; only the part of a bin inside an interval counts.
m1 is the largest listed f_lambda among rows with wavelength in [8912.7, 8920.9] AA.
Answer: 15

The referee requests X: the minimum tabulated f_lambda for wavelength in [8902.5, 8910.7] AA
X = 14.72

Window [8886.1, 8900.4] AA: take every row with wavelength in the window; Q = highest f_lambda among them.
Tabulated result 15.17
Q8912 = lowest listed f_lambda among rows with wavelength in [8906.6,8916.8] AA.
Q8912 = 14.72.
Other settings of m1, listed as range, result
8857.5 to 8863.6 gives 15.43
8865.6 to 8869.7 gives 14.3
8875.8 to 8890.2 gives 15.24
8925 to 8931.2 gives 14.53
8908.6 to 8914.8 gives 15.11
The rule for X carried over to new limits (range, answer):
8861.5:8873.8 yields 13.47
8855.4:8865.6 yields 14.02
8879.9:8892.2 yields 14.28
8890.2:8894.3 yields 14.09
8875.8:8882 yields 14.51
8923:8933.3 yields 13.54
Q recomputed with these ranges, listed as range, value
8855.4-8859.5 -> 15.37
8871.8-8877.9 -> 14.97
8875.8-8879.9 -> 14.88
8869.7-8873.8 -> 14.79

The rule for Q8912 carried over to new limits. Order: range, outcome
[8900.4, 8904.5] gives 14.66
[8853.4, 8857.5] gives 15.15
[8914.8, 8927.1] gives 14.19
